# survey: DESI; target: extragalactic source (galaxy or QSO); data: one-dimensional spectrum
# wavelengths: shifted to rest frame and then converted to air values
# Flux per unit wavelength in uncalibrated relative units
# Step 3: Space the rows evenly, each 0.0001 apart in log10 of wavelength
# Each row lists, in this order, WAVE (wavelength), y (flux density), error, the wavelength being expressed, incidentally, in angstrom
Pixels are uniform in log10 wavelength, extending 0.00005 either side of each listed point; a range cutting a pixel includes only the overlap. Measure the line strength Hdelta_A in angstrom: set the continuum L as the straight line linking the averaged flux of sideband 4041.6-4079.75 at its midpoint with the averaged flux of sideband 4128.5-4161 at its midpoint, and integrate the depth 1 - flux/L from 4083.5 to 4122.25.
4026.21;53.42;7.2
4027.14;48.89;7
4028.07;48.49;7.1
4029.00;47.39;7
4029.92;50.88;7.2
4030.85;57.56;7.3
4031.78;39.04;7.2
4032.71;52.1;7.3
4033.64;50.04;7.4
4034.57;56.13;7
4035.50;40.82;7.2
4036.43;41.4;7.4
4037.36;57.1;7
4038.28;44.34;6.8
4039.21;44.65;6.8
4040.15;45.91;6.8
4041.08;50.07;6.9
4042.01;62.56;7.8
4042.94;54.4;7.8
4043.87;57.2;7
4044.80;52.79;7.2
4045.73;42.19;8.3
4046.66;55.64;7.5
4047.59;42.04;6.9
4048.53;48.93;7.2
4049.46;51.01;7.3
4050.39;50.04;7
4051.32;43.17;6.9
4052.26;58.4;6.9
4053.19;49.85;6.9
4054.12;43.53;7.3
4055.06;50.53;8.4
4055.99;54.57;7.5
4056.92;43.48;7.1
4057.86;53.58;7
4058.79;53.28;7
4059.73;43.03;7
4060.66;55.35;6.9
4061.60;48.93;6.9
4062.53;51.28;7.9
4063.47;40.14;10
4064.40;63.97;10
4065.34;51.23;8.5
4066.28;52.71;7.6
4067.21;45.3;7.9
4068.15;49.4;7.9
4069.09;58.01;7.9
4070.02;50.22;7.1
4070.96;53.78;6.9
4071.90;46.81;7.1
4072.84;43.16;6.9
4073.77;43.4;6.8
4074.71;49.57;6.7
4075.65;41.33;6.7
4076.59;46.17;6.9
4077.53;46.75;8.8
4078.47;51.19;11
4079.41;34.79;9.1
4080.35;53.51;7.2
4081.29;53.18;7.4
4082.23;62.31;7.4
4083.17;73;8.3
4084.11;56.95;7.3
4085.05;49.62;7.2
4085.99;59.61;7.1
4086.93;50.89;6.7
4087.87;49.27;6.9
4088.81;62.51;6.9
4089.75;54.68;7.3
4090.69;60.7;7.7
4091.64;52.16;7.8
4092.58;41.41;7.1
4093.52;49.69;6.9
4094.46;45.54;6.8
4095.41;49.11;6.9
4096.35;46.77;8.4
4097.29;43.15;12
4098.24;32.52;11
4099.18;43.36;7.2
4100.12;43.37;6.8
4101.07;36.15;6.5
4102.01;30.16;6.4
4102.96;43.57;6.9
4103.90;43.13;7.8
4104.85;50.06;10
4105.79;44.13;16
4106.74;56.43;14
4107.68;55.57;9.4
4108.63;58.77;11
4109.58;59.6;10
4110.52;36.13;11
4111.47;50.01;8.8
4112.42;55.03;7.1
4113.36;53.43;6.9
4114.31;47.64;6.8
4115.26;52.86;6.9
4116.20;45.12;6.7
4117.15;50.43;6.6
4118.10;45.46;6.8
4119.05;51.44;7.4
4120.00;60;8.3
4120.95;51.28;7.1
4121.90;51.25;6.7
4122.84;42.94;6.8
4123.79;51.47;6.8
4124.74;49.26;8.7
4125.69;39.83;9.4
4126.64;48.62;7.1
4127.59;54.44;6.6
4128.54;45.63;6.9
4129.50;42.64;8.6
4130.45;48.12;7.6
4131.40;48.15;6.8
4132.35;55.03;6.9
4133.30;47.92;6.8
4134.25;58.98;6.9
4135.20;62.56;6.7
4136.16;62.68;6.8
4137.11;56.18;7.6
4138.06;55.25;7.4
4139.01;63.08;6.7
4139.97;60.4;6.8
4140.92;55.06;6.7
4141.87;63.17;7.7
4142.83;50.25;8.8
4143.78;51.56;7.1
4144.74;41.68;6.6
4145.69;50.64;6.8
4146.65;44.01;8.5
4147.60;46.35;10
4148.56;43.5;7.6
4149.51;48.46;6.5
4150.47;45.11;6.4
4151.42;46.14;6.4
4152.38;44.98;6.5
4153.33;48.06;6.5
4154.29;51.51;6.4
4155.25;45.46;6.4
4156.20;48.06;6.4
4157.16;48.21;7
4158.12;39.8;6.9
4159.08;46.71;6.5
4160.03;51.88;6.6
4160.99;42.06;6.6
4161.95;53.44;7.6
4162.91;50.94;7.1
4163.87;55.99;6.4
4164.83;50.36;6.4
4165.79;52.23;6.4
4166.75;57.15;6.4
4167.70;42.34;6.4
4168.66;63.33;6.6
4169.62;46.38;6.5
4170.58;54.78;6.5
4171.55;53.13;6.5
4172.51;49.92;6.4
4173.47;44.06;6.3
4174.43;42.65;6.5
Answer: 0.6 angstrom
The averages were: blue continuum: 49.6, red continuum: 50.4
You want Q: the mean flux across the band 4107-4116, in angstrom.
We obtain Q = 52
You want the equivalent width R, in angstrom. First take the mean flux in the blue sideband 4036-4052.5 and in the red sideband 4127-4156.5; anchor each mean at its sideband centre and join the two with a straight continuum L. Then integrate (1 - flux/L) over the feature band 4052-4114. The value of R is 1.0 angstrom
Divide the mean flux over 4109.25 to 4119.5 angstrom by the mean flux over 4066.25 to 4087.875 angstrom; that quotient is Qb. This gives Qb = 0.98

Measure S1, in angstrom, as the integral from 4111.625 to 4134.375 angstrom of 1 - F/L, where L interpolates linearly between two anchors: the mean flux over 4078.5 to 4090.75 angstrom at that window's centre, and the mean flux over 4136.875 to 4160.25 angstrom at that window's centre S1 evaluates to 1.0 angstrom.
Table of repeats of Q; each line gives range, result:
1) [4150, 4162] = 46.8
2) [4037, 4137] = 50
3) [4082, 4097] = 53.8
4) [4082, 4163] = 50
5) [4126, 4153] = 51.4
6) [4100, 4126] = 48.5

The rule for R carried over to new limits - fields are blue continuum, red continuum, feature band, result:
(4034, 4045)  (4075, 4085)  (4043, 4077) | 1.02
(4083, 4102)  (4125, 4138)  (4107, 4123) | -0.19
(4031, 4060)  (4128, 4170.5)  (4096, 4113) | 1.42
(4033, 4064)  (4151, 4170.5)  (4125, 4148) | -1.27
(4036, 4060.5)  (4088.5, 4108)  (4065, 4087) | -1.32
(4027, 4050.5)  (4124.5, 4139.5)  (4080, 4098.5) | -0.50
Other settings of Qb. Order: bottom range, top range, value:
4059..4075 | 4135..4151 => 1.06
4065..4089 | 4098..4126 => 0.93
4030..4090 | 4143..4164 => 0.94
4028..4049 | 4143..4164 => 0.95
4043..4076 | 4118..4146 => 1.05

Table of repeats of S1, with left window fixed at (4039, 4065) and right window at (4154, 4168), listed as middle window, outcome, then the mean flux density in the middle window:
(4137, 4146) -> -1.0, 54.8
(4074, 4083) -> 0.1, 49.4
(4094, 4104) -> 1.7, 41.5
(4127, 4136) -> -0.4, 51.8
